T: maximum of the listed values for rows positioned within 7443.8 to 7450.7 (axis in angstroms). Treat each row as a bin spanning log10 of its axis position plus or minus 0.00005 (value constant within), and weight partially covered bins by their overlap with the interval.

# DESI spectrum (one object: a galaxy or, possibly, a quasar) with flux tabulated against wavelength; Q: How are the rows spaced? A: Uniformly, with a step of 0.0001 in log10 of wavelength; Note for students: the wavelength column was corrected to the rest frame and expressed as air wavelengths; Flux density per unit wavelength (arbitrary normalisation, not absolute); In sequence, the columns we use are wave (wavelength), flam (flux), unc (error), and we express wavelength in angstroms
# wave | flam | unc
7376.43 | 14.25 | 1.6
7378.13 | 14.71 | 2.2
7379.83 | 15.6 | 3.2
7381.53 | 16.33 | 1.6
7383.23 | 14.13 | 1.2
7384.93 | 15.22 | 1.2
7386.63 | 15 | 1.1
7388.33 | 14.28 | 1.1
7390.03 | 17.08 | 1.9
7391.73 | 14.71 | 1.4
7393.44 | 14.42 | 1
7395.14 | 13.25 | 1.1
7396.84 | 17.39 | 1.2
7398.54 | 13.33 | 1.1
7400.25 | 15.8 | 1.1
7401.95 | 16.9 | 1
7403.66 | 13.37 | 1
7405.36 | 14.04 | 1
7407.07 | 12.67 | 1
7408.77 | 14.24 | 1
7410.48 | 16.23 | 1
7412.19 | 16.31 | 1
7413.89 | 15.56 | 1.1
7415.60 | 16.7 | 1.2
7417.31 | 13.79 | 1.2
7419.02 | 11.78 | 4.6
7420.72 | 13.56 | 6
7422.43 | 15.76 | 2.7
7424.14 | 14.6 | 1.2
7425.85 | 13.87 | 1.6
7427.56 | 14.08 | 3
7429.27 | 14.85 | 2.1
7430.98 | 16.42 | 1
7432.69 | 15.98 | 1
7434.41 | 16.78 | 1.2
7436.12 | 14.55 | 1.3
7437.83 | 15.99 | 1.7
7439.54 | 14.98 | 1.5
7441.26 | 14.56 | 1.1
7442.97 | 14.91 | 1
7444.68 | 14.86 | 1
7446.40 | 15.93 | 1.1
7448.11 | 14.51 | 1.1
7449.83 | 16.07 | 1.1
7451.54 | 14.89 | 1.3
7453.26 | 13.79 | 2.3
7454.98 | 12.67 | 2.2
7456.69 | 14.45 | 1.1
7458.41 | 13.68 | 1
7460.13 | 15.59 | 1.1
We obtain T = 16.07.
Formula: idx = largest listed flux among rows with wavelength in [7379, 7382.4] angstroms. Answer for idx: 16.33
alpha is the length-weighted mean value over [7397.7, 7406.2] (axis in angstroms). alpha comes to 14.7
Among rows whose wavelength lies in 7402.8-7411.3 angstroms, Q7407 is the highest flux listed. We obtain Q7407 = 16.23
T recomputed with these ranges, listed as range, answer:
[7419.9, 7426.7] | 15.76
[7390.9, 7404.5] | 17.39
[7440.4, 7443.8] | 14.91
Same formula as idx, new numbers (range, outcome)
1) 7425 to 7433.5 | 16.42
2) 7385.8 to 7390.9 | 17.08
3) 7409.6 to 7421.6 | 16.7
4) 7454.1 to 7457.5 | 14.45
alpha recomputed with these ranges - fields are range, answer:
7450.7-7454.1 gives 14.3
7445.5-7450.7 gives 15.5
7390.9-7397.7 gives 14.9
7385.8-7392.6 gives 15.3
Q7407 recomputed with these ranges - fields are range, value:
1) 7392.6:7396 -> 14.42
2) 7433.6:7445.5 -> 16.78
